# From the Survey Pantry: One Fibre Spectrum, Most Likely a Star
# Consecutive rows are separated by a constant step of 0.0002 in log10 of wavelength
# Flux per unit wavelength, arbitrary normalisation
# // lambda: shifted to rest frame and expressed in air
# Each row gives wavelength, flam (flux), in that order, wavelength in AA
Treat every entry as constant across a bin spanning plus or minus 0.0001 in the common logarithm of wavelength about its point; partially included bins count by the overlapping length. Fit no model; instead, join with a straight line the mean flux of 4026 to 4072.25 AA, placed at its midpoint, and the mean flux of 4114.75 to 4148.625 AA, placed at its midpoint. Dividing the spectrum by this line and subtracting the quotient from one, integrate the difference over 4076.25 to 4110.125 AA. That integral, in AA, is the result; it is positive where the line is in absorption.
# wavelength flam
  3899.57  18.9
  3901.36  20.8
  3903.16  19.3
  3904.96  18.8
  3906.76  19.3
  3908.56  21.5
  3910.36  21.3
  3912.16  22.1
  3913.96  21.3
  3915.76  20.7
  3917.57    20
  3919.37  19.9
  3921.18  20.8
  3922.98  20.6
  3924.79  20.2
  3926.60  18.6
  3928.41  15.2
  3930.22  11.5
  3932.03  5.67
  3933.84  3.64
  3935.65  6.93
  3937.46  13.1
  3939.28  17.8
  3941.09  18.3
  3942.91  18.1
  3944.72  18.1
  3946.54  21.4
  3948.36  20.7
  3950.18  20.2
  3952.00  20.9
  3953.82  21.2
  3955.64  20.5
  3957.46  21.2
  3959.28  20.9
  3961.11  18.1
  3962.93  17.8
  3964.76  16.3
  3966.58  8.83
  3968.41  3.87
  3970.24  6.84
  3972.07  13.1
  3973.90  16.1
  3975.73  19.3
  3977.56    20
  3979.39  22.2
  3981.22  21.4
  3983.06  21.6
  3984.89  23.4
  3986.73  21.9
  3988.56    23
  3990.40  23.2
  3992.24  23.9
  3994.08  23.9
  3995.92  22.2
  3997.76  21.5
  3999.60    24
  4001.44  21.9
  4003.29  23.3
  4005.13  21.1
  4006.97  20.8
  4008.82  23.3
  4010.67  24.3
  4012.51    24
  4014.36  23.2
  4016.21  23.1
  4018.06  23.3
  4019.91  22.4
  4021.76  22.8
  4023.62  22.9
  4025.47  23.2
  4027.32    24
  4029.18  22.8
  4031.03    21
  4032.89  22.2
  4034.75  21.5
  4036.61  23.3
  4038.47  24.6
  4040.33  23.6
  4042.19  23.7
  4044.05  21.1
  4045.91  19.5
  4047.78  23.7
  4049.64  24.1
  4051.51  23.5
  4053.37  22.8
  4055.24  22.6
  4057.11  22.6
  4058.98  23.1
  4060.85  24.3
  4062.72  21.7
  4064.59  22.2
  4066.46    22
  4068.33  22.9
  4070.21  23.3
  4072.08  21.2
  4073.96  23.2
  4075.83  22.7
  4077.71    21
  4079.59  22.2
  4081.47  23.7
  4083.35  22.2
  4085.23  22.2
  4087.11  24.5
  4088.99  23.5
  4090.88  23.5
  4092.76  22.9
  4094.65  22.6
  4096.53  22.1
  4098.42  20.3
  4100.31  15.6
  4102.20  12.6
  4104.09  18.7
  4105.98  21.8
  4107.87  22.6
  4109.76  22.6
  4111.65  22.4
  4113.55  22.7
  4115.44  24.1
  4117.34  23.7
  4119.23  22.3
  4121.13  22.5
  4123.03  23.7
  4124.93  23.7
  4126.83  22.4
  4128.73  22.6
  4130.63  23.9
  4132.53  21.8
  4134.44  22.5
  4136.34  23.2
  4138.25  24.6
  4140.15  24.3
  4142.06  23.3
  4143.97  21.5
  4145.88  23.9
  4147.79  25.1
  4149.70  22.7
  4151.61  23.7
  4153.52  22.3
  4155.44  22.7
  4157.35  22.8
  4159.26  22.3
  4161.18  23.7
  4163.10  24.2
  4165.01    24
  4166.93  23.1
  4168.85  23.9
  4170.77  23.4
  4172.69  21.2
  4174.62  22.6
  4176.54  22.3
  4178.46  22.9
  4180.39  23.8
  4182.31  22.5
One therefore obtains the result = 2.42 AA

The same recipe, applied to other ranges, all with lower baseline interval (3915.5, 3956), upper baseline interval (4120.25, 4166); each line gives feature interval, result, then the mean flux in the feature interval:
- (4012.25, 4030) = -3.23 AA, 23.1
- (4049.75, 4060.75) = -1.34 AA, 23.1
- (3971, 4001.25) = -4.37 AA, 21.2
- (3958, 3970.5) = 2.83 AA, 13.8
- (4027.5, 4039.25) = -1.58 AA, 22.6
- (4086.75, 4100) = -0.38 AA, 22.3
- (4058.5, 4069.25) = -0.94 AA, 22.7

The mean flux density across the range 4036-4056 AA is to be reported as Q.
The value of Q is 23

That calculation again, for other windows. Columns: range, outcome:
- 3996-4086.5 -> 22.7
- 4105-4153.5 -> 23.1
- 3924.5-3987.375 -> 16.7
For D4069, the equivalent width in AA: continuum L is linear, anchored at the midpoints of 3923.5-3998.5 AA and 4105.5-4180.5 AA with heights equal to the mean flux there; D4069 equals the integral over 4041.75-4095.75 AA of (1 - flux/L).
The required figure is -4.8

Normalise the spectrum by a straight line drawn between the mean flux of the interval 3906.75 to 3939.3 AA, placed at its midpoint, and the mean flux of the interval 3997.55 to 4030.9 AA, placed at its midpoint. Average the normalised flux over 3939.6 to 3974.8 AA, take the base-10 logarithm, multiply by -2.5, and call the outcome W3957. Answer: 0.12 mag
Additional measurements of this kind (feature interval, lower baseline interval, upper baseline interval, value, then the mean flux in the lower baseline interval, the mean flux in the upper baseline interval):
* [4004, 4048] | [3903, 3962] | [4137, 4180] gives -0.13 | 18.1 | 23.2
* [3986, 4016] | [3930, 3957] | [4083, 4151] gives -0.25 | 16.1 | 22.4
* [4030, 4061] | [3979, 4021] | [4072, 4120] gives -0.02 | 22.7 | 21.8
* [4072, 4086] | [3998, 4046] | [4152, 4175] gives 0.02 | 22.8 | 23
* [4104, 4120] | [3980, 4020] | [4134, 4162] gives 0.03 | 22.8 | 23.3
